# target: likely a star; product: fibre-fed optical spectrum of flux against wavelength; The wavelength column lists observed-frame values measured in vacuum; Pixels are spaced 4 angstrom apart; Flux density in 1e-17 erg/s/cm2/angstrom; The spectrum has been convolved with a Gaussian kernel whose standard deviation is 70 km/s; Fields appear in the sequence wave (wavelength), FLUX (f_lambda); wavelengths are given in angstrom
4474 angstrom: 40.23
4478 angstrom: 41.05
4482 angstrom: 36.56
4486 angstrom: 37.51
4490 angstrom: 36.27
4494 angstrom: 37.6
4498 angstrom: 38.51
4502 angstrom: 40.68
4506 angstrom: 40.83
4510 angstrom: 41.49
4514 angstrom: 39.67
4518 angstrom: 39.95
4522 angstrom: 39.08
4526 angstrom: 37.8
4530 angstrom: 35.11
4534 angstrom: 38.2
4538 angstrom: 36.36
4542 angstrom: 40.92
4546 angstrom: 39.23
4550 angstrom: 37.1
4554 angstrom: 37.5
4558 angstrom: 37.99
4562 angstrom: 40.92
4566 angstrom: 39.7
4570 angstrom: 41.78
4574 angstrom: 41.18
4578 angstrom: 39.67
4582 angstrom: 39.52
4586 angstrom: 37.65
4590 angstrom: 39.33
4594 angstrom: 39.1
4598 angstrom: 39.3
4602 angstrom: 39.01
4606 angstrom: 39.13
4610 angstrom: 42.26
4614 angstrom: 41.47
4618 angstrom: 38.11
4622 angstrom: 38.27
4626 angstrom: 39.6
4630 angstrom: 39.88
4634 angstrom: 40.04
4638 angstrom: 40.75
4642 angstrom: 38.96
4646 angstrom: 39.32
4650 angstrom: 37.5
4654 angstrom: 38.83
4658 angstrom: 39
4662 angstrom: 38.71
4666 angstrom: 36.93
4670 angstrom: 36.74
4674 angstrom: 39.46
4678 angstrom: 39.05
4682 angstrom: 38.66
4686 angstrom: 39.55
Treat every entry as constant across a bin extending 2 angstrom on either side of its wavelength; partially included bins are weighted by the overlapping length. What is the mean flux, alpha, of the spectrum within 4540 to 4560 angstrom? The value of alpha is 38.5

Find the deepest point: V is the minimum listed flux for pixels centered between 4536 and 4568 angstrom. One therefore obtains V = 36.36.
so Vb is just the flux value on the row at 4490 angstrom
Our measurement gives 36.27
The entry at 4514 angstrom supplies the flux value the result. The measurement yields 39.67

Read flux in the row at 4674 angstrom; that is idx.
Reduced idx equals 39.46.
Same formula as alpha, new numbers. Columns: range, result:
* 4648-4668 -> 38.2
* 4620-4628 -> 38.9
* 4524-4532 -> 36.5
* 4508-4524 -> 40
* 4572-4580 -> 40.4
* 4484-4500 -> 37.5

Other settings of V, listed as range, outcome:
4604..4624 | 38.11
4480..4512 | 36.27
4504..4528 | 37.8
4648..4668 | 36.93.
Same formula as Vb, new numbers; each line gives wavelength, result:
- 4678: 39.05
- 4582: 39.52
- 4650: 37.5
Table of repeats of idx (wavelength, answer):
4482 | 36.56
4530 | 35.11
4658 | 39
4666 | 36.93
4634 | 40.04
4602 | 39.01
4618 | 38.11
